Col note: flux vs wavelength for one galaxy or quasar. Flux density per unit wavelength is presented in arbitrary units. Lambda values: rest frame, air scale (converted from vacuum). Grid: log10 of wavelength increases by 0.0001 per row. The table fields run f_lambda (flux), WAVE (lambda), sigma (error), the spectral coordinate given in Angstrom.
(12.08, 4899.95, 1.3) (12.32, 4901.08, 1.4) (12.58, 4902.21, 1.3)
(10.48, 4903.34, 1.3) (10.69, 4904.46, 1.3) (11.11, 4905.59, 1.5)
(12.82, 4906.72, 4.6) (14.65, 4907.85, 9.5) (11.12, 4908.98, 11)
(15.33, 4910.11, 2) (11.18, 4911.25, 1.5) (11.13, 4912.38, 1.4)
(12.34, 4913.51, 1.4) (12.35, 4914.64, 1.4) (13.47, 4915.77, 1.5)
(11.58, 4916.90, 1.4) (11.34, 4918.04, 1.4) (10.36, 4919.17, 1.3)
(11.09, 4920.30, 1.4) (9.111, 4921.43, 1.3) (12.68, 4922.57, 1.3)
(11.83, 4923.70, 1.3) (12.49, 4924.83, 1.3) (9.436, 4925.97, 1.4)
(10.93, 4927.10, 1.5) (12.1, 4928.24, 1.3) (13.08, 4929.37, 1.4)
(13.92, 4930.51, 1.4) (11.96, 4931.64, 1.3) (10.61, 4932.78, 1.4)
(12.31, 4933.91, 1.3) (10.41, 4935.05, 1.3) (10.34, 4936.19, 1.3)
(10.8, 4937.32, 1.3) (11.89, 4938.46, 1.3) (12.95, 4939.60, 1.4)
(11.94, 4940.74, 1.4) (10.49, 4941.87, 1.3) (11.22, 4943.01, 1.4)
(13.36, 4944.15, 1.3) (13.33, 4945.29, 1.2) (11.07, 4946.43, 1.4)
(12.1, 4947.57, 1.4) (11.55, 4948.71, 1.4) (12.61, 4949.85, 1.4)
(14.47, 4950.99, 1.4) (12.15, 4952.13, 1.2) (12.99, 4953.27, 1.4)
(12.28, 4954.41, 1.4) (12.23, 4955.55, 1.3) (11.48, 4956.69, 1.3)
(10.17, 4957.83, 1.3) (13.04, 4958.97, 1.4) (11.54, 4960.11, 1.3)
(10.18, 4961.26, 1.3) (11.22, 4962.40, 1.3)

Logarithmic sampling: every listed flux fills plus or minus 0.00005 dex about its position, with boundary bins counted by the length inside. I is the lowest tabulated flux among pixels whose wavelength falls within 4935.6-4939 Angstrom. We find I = 10.34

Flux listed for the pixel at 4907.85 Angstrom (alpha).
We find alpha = 14.65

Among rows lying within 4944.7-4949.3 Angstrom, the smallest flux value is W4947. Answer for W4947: 11.07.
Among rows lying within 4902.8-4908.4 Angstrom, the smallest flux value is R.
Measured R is 10.48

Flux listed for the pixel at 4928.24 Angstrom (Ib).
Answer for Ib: 12.1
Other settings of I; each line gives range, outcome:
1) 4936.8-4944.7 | 10.49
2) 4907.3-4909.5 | 11.12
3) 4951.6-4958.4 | 10.17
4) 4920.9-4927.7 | 9.111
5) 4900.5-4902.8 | 12.32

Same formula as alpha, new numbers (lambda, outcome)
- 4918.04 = 11.34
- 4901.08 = 12.32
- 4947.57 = 12.1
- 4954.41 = 12.28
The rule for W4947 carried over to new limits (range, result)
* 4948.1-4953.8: 11.55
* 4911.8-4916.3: 11.13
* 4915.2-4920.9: 10.36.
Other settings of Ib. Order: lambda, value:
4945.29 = 13.33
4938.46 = 11.89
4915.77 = 13.47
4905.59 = 11.11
